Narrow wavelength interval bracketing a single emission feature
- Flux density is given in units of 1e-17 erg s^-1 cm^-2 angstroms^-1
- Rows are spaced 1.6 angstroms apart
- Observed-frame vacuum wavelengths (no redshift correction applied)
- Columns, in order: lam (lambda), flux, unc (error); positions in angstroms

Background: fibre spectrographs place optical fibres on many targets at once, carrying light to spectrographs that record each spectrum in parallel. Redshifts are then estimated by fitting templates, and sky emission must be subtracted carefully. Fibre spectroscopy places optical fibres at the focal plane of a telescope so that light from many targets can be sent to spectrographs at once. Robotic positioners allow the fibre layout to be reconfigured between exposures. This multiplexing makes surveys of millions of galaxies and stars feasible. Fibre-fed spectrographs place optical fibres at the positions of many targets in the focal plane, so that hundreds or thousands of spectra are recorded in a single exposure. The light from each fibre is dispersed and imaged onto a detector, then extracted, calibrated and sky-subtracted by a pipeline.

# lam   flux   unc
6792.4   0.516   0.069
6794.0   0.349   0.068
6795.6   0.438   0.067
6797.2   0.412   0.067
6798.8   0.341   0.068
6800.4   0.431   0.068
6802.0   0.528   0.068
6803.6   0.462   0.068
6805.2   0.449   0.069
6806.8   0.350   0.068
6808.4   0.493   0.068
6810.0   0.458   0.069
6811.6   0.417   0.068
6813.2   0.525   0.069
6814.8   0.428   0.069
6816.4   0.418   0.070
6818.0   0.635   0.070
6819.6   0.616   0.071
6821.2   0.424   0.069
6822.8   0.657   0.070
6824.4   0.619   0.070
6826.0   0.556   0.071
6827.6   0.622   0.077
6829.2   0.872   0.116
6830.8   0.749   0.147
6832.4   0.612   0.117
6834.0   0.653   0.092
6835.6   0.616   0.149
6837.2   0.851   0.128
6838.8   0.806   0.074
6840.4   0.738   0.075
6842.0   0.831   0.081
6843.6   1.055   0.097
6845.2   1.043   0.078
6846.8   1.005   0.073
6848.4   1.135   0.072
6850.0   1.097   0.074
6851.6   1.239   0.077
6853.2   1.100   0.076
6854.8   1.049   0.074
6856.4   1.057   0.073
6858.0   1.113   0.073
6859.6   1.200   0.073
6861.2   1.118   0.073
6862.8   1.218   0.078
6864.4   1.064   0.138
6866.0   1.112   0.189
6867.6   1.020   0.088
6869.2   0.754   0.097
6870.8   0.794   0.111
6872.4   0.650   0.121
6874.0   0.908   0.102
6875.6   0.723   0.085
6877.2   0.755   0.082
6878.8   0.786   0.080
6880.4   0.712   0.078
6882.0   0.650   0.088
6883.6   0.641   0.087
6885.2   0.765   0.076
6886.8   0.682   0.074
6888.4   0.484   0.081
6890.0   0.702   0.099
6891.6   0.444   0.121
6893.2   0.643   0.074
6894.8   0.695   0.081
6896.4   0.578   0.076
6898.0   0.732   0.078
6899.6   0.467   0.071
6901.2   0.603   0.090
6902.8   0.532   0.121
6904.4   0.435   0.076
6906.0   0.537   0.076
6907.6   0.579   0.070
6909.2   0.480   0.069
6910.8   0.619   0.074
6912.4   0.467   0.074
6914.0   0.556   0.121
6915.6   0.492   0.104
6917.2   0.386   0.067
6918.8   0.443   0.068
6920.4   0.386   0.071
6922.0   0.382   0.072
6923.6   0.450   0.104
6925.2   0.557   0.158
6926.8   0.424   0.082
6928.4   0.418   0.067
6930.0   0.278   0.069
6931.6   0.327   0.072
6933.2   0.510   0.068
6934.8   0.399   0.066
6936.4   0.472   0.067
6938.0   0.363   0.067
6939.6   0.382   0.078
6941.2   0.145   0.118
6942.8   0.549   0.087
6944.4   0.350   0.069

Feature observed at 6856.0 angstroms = C IV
